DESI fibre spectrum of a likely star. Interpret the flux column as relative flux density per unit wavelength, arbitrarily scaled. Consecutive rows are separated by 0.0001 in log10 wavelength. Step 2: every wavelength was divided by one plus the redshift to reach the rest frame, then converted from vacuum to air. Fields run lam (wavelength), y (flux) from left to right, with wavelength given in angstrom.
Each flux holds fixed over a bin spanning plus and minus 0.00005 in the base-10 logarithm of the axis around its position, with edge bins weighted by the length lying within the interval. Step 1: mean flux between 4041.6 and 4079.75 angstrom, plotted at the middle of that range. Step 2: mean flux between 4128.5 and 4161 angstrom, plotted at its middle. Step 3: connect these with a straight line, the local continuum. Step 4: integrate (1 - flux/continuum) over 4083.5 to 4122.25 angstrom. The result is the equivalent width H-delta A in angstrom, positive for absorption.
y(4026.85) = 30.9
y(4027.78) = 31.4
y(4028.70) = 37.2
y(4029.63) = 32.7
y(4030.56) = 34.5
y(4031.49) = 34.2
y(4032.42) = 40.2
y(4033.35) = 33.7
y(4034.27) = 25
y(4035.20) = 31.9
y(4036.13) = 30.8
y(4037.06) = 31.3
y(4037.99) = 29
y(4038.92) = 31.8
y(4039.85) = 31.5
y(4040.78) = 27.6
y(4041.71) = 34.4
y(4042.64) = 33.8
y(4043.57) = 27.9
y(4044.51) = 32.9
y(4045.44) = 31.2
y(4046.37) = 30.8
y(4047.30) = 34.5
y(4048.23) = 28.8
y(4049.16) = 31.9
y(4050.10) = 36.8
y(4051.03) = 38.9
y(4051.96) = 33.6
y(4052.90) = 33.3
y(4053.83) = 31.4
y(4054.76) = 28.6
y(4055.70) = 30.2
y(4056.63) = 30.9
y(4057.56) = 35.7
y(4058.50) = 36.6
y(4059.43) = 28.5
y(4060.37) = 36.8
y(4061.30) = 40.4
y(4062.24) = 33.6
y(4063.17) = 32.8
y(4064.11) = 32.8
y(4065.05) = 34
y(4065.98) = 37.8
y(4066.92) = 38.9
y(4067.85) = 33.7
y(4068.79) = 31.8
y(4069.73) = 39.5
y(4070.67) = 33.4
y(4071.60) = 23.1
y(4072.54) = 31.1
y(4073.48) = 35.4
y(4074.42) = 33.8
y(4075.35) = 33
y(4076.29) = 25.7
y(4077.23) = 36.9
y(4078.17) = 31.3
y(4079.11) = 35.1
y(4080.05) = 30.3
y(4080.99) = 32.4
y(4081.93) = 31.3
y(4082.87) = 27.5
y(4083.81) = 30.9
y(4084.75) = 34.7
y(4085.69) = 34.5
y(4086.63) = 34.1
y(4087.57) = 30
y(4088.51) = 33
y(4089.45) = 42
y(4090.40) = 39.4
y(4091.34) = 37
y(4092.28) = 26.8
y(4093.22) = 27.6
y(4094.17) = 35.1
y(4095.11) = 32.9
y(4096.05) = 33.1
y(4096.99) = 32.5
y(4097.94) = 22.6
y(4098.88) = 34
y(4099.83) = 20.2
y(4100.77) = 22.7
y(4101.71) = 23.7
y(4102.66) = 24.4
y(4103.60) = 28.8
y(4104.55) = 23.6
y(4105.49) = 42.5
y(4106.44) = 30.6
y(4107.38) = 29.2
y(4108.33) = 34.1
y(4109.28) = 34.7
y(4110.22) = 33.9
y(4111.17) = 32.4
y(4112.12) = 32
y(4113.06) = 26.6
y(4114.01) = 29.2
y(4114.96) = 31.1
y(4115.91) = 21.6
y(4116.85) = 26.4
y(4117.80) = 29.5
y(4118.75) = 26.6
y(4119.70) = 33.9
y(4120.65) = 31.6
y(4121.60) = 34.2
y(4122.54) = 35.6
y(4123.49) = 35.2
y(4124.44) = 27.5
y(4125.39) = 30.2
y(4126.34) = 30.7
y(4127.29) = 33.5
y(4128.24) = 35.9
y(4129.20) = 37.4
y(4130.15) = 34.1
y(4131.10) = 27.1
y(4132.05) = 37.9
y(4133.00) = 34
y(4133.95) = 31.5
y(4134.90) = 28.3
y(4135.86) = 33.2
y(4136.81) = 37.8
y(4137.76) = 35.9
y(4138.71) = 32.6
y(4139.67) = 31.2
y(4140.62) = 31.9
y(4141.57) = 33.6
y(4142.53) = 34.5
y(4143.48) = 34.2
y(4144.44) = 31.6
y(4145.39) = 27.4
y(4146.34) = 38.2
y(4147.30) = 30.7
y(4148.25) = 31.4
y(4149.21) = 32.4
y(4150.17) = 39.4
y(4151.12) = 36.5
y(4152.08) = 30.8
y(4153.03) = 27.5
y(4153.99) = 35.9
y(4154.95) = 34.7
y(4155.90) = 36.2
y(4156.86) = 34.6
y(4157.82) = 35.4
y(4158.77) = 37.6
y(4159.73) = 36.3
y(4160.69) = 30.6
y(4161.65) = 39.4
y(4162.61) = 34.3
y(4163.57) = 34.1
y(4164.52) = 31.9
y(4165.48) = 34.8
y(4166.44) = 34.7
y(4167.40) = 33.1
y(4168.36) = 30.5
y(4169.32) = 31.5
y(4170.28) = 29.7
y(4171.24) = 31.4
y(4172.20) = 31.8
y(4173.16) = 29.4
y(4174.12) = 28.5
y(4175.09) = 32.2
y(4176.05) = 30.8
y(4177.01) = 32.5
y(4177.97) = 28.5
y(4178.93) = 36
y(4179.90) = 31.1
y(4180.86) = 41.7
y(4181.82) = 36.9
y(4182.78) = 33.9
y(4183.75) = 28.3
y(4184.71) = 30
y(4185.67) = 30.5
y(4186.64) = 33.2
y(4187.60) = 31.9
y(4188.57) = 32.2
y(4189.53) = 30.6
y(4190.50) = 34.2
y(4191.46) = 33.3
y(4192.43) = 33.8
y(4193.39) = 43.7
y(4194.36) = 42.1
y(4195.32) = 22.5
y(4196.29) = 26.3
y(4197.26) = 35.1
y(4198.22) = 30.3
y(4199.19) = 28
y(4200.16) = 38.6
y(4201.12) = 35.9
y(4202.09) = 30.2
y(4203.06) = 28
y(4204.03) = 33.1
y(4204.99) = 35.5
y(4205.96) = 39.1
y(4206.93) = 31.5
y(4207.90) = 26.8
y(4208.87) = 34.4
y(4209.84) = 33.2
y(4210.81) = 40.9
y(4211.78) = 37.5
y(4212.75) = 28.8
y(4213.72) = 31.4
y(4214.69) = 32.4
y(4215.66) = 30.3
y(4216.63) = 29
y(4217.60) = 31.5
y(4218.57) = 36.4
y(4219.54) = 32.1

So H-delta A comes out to 3.0 angstrom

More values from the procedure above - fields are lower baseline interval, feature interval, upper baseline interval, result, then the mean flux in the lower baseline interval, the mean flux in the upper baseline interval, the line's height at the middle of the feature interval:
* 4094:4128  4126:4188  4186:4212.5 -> -2.6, 30.2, 33.3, 31.8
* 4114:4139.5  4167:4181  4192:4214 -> 0.5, 32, 33.4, 32.8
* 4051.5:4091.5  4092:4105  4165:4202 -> 2.1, 33.4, 32.6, 33.2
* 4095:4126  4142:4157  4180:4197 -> -0.9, 29.9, 33.2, 31.6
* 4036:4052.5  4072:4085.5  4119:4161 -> 0.2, 32.1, 33.4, 32.6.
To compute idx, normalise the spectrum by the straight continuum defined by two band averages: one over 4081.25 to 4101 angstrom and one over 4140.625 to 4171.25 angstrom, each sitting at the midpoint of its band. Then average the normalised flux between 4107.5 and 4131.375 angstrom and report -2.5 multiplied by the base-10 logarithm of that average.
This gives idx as 0.04 mag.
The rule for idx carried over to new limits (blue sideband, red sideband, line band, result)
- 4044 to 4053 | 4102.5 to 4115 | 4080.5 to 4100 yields -0.01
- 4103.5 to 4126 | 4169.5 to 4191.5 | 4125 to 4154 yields -0.06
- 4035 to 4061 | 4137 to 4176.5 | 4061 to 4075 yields -0.05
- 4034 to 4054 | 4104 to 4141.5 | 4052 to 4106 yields -0.01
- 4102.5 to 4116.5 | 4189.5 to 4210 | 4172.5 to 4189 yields 0.01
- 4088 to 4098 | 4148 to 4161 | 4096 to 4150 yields 0.08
